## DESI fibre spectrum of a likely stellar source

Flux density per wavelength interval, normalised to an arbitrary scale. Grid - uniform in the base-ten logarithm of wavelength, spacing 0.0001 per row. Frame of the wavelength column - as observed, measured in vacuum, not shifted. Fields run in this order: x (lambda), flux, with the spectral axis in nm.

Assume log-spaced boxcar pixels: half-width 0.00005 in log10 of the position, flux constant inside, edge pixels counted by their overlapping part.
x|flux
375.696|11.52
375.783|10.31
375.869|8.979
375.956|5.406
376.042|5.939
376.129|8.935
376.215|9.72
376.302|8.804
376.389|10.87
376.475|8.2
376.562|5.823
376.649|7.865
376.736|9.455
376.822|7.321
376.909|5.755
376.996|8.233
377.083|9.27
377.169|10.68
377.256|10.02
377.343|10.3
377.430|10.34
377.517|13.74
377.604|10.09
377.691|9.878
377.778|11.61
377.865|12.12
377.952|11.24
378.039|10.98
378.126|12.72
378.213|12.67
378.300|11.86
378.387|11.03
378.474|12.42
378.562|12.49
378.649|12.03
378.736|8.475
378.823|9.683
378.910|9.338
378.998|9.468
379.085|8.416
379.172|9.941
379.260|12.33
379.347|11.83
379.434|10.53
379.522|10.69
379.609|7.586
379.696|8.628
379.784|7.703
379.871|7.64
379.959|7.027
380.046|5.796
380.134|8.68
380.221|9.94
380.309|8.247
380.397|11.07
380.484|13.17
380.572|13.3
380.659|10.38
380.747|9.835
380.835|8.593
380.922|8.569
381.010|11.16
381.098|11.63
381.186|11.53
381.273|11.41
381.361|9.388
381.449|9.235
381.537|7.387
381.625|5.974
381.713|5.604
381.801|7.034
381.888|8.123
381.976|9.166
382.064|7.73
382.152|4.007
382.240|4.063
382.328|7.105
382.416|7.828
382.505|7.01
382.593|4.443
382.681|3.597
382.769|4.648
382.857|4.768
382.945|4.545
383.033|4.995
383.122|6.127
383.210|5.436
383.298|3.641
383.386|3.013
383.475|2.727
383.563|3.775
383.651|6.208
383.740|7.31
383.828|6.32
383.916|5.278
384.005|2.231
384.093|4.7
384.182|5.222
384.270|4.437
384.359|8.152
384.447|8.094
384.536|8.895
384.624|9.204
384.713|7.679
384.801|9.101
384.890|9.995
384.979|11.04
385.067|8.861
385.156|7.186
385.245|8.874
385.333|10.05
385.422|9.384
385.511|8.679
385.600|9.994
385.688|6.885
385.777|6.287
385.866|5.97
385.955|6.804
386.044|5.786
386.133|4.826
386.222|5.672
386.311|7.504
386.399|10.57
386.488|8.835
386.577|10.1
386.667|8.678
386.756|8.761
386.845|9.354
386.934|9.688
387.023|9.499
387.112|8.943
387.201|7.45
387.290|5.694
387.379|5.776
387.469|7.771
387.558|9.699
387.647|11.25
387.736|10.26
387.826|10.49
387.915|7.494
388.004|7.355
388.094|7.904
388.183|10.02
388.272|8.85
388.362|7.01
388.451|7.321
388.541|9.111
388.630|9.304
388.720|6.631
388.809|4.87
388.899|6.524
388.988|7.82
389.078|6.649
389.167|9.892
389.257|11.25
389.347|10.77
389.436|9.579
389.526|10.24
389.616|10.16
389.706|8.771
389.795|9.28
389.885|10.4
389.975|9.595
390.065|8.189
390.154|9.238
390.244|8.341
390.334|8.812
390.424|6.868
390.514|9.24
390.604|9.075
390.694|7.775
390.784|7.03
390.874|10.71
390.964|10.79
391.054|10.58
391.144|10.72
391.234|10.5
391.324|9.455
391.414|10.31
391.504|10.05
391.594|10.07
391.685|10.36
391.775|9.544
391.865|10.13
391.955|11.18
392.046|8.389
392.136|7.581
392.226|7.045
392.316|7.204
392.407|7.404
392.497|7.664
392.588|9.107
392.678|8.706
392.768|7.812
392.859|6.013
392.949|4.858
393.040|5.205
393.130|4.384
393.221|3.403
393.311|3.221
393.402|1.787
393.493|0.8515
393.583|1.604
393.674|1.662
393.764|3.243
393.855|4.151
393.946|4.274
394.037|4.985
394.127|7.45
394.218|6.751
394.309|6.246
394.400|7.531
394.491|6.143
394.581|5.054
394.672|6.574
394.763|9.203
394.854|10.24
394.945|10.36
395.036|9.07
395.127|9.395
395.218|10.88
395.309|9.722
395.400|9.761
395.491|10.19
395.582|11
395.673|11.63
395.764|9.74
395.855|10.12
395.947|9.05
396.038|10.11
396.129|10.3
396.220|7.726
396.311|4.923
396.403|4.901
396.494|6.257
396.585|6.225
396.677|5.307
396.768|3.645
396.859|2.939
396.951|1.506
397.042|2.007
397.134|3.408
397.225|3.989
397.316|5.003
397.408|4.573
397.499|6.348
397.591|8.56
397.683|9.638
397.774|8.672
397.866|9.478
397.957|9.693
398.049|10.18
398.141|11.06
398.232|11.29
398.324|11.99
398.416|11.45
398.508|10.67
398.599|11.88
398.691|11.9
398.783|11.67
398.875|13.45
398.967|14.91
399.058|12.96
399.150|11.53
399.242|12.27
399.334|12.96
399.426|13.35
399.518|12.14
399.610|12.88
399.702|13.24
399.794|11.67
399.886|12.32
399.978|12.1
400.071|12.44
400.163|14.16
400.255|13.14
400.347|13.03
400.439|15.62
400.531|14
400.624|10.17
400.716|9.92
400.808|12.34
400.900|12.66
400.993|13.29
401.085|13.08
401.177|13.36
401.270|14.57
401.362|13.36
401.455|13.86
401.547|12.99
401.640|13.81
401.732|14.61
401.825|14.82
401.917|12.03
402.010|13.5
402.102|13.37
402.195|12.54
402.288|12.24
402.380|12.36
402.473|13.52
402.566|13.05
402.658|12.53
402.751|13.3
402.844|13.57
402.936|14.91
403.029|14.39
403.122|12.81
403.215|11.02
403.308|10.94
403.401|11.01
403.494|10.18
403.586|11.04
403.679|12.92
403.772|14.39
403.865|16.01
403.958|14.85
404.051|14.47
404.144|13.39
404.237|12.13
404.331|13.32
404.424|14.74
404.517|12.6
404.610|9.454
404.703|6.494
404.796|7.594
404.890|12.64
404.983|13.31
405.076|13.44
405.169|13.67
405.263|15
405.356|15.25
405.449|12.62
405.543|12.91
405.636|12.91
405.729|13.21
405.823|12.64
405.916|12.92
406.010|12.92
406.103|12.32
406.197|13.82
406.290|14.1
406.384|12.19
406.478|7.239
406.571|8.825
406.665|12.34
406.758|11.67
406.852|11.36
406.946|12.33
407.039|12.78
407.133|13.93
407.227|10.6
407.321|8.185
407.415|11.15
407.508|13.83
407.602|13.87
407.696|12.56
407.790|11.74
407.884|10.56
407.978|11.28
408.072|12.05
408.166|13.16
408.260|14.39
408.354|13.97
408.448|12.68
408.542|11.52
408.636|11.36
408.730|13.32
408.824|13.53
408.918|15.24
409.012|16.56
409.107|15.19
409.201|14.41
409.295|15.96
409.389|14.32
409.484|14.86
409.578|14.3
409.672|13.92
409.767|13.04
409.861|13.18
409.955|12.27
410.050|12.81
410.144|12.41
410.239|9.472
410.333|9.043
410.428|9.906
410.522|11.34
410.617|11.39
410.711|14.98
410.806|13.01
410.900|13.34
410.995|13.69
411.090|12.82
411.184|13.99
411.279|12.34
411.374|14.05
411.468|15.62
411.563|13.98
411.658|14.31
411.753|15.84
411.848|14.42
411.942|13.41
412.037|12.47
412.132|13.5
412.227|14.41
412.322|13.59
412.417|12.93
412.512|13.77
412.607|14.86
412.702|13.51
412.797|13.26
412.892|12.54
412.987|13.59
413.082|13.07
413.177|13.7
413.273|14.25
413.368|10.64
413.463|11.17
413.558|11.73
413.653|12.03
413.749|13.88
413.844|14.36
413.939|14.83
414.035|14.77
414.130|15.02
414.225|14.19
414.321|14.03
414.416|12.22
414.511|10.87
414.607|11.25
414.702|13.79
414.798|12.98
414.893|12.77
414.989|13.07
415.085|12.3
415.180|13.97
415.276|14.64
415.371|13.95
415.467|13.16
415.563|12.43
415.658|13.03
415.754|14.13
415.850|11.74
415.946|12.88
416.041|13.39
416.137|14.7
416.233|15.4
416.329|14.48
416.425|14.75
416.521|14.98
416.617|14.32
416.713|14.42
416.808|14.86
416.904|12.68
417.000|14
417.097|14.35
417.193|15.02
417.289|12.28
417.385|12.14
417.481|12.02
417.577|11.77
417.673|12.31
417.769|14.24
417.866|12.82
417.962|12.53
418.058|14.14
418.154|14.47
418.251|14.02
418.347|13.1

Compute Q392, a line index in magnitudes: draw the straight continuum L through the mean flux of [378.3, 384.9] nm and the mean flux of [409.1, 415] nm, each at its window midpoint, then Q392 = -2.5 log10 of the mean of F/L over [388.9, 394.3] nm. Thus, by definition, 0.24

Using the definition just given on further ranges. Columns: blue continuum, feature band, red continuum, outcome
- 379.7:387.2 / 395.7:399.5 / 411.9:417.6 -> 0.172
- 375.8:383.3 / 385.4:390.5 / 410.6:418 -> 0.188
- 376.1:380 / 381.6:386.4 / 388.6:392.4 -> 0.400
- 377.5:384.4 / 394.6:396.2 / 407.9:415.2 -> 0.098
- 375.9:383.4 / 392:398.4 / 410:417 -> 0.484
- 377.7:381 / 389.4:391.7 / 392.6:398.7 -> -0.170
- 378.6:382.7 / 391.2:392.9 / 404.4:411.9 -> 0.176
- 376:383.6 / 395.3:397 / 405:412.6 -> 0.412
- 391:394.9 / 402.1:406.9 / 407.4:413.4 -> -0.134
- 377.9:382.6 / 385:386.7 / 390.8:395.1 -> 0.059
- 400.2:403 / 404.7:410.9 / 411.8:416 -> 0.053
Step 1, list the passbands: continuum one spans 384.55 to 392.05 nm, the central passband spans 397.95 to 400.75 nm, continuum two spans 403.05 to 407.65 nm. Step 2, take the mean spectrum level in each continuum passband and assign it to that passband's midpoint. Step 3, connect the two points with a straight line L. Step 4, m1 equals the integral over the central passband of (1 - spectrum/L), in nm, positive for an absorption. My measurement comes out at -0.31 nm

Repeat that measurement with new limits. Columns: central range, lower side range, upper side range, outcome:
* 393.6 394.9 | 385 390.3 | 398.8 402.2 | 0.60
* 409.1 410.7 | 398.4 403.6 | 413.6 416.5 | 0.05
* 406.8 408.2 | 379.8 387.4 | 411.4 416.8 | 0.04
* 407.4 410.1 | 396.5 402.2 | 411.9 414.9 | -0.20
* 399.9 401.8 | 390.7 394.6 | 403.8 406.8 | -0.45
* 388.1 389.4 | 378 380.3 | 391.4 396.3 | 0.01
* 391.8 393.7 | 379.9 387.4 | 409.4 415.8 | 0.66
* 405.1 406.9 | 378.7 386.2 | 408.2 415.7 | -0.05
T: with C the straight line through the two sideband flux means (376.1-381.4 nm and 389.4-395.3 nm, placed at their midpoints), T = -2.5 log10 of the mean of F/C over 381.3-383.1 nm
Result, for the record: 0.43 mag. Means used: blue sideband 9.98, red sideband 7.73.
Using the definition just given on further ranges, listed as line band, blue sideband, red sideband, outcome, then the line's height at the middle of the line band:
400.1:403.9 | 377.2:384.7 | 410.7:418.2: -0.13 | 11.6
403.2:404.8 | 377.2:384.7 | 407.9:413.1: 0.01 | 12.3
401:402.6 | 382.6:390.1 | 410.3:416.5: -0.22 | 10.9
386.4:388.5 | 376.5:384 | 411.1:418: 0.11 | 9.57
